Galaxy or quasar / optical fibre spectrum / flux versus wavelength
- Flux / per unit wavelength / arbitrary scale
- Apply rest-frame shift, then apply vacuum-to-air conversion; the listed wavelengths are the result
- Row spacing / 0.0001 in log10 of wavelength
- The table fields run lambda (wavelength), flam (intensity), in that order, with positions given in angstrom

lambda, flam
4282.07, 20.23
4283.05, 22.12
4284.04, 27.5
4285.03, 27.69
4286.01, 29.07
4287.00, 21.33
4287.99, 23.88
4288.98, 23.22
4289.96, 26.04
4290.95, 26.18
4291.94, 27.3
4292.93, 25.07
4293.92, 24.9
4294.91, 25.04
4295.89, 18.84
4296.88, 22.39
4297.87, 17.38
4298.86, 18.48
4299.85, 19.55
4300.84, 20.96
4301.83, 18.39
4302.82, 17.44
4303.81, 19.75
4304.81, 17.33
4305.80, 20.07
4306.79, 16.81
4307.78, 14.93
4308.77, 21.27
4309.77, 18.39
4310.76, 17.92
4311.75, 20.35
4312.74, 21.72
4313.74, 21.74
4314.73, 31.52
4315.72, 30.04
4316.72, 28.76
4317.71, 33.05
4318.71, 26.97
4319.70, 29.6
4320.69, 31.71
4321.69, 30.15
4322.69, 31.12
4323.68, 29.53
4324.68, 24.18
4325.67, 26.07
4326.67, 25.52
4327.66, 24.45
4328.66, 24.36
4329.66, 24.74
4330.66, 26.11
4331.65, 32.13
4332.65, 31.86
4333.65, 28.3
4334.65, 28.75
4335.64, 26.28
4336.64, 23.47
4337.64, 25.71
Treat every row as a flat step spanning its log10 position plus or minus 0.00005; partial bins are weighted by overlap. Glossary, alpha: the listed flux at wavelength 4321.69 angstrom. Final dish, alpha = 30.15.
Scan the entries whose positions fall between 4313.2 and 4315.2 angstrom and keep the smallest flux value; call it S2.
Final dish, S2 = 21.74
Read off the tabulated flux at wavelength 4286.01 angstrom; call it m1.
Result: 29.07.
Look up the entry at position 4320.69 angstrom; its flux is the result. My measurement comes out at 31.71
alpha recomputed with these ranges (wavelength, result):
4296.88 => 22.39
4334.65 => 28.75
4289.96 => 26.04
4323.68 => 29.53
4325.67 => 26.07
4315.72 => 30.04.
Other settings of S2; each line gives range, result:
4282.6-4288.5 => 21.33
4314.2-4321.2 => 26.97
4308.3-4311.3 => 17.92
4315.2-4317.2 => 28.76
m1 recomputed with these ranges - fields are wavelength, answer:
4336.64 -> 23.47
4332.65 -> 31.86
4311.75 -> 20.35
